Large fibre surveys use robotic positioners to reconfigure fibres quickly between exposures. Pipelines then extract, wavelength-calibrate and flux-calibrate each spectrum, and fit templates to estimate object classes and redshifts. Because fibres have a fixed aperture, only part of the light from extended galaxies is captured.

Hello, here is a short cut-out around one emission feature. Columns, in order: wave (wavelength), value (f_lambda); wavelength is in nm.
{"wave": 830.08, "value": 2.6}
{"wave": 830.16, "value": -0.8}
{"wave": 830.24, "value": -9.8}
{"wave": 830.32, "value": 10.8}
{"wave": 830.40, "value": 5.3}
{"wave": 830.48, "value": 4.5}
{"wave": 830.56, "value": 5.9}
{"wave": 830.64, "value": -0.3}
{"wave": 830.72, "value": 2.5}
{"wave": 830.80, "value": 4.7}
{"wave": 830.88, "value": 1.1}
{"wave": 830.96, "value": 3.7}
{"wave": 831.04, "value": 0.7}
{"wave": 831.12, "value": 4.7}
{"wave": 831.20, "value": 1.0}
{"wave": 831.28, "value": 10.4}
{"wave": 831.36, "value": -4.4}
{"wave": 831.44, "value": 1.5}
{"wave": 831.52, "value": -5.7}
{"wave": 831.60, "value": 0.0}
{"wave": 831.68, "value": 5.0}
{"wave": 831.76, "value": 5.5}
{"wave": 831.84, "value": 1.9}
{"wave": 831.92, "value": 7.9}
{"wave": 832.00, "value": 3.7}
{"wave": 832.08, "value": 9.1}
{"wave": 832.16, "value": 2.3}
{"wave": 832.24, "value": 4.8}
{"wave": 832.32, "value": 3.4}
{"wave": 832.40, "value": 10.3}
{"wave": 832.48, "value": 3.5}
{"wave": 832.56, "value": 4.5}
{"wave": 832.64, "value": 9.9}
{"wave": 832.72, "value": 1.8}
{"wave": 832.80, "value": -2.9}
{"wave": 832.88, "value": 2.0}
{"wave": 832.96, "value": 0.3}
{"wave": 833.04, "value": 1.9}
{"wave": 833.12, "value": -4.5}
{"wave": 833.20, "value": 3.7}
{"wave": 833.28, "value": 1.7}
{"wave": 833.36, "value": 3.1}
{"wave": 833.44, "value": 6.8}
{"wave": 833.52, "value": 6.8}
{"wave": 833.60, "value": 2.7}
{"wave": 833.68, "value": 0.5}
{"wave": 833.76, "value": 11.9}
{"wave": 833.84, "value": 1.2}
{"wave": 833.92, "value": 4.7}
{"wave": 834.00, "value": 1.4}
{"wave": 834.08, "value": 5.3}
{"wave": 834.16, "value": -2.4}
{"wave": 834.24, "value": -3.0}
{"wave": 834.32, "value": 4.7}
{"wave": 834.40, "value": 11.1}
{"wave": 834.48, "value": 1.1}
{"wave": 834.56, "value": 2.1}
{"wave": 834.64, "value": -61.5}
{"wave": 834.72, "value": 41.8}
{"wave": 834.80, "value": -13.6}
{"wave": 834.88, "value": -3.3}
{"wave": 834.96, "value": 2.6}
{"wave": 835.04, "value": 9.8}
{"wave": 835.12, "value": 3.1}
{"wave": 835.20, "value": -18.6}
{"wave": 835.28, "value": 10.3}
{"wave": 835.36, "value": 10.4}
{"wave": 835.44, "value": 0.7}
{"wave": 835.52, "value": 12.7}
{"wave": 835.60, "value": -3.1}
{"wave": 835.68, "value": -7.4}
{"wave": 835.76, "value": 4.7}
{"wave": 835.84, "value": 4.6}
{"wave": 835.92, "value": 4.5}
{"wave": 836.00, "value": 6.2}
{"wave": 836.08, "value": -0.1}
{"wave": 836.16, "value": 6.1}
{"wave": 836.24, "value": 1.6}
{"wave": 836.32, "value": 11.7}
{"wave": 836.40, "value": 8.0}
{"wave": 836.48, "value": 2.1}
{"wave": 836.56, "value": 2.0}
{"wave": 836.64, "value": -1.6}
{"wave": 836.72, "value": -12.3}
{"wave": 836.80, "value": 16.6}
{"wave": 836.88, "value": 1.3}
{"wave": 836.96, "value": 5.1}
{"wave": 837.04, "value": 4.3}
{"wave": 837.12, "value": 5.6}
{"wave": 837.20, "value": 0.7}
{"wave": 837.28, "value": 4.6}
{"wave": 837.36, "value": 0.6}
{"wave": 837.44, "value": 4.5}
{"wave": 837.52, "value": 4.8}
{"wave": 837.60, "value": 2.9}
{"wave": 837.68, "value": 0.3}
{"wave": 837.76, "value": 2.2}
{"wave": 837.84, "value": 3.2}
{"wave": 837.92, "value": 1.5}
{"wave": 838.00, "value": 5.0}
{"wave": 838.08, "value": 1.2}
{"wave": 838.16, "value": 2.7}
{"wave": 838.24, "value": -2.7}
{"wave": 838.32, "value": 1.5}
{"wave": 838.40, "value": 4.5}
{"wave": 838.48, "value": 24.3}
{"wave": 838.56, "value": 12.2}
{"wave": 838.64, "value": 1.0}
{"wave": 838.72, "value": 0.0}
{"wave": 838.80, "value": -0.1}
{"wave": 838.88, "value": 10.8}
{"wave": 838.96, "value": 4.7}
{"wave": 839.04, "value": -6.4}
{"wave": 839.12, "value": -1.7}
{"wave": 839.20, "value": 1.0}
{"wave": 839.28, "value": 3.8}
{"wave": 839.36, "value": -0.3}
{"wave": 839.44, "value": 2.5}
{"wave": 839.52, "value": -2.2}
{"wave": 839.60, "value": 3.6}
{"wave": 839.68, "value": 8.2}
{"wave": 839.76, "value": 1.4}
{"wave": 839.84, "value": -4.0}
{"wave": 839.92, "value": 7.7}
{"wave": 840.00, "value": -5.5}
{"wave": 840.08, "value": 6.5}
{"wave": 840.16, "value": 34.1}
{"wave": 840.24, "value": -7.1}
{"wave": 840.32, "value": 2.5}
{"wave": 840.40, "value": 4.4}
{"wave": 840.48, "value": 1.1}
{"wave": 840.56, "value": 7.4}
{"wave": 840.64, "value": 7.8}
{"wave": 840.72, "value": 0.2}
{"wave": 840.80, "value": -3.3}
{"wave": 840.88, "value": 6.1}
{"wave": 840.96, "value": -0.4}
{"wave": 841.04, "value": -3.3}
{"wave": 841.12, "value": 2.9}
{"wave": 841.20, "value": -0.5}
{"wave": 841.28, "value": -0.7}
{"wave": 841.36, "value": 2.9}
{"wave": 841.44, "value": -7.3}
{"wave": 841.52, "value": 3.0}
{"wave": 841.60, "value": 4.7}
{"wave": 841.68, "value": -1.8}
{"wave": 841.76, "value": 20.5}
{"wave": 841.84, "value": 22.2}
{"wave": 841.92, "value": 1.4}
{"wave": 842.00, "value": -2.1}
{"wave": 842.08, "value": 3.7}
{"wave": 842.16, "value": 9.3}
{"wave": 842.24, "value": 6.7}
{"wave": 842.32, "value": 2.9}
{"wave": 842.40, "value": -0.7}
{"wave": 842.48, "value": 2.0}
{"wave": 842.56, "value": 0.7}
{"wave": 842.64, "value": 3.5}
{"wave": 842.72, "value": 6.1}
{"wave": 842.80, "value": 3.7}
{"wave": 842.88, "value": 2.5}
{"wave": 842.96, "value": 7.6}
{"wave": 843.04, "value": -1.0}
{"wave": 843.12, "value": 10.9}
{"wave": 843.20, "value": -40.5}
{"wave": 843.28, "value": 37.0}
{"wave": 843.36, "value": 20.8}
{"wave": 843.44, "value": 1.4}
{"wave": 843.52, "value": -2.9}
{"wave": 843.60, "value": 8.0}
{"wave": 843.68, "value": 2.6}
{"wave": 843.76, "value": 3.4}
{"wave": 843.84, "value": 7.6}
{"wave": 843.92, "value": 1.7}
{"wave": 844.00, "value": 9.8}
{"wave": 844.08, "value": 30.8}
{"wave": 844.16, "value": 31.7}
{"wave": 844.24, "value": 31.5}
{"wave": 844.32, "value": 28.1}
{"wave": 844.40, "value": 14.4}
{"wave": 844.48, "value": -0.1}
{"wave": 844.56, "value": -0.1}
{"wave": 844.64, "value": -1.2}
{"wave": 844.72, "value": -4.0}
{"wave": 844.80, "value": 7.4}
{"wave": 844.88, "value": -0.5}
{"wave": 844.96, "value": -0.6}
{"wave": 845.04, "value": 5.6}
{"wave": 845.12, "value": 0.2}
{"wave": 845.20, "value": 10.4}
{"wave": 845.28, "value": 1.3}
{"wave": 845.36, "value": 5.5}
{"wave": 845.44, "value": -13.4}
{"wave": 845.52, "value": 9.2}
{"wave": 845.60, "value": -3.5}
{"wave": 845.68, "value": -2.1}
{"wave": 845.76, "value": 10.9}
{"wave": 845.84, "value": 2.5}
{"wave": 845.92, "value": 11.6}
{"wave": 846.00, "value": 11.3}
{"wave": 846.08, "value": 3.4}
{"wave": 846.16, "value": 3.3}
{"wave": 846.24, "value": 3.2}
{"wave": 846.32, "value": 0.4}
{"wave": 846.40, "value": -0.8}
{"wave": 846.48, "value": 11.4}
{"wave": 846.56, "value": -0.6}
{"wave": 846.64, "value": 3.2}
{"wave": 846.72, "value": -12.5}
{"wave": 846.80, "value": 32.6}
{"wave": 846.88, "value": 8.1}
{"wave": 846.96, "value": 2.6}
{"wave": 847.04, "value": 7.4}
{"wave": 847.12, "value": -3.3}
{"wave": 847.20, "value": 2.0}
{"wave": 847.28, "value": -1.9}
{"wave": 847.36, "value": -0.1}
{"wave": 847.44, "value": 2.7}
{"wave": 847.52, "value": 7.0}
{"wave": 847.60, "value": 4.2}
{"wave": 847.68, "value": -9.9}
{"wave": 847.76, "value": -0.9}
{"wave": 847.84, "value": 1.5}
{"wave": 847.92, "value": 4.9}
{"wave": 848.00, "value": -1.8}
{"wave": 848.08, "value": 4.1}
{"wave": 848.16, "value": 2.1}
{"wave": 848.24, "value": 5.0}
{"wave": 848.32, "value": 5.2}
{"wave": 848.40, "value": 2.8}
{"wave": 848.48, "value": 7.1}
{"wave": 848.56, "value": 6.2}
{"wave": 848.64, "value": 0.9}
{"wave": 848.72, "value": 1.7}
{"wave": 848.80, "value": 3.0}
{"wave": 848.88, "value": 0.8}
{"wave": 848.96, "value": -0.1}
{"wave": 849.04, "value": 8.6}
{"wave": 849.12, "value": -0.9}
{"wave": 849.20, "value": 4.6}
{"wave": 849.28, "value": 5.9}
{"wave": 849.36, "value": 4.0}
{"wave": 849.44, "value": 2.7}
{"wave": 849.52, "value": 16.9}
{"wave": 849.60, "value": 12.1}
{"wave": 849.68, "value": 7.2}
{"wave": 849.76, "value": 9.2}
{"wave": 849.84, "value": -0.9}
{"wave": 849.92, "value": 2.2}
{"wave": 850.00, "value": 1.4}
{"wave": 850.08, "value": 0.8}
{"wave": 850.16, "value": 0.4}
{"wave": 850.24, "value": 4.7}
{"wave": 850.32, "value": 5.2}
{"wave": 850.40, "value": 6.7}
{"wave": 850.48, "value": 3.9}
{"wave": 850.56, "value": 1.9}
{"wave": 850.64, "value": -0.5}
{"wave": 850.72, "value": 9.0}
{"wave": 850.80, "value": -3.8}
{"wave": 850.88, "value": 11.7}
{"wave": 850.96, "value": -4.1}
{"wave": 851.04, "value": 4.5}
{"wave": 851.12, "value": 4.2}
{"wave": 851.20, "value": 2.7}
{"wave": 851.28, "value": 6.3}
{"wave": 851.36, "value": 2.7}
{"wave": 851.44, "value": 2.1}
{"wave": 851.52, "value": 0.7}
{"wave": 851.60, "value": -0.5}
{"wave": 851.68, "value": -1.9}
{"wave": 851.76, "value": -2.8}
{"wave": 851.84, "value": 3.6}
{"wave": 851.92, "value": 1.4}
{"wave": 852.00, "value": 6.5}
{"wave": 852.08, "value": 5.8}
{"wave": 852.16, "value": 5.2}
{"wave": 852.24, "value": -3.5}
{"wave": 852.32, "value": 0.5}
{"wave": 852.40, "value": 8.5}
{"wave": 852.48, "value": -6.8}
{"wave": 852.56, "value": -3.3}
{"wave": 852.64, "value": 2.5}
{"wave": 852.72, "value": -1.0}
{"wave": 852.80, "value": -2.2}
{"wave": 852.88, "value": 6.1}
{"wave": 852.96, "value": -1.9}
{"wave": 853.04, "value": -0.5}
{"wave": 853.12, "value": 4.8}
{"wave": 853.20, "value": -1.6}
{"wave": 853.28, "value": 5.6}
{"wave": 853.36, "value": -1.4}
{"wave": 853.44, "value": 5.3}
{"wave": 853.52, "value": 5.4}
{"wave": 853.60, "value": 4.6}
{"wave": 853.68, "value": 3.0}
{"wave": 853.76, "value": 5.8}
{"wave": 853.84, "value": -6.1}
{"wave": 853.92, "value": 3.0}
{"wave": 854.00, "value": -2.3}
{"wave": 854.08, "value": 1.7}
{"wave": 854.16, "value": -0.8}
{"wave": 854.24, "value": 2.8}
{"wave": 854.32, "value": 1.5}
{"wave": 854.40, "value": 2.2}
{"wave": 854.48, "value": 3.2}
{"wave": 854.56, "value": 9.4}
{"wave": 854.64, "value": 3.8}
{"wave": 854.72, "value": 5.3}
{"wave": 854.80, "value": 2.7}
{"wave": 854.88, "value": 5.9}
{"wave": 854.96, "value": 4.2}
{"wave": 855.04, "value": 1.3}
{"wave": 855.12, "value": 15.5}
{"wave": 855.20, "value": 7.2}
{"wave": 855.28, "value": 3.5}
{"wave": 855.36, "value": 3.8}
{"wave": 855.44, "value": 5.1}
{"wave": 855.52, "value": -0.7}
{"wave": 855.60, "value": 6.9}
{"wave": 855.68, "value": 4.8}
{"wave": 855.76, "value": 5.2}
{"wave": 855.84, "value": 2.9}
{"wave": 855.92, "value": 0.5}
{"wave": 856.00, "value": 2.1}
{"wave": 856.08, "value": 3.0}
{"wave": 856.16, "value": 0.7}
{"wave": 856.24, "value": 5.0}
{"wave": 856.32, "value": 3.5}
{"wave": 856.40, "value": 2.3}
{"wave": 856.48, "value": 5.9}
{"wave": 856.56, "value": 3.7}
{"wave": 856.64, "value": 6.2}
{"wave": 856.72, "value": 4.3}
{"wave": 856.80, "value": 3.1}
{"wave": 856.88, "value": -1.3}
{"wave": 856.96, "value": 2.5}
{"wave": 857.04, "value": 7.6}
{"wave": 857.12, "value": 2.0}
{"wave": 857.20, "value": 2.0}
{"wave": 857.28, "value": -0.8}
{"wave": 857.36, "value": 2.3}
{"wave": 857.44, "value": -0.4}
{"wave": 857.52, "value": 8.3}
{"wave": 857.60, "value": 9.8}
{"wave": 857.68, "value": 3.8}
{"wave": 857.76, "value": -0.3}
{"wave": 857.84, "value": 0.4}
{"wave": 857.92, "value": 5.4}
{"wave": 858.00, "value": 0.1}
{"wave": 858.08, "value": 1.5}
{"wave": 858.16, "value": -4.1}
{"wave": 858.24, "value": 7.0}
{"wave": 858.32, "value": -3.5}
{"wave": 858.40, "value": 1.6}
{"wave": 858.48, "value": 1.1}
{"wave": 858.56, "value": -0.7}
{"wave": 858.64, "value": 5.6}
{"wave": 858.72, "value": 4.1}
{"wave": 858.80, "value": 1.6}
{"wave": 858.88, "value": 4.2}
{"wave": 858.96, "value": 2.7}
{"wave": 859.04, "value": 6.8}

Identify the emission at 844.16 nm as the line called Halpha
